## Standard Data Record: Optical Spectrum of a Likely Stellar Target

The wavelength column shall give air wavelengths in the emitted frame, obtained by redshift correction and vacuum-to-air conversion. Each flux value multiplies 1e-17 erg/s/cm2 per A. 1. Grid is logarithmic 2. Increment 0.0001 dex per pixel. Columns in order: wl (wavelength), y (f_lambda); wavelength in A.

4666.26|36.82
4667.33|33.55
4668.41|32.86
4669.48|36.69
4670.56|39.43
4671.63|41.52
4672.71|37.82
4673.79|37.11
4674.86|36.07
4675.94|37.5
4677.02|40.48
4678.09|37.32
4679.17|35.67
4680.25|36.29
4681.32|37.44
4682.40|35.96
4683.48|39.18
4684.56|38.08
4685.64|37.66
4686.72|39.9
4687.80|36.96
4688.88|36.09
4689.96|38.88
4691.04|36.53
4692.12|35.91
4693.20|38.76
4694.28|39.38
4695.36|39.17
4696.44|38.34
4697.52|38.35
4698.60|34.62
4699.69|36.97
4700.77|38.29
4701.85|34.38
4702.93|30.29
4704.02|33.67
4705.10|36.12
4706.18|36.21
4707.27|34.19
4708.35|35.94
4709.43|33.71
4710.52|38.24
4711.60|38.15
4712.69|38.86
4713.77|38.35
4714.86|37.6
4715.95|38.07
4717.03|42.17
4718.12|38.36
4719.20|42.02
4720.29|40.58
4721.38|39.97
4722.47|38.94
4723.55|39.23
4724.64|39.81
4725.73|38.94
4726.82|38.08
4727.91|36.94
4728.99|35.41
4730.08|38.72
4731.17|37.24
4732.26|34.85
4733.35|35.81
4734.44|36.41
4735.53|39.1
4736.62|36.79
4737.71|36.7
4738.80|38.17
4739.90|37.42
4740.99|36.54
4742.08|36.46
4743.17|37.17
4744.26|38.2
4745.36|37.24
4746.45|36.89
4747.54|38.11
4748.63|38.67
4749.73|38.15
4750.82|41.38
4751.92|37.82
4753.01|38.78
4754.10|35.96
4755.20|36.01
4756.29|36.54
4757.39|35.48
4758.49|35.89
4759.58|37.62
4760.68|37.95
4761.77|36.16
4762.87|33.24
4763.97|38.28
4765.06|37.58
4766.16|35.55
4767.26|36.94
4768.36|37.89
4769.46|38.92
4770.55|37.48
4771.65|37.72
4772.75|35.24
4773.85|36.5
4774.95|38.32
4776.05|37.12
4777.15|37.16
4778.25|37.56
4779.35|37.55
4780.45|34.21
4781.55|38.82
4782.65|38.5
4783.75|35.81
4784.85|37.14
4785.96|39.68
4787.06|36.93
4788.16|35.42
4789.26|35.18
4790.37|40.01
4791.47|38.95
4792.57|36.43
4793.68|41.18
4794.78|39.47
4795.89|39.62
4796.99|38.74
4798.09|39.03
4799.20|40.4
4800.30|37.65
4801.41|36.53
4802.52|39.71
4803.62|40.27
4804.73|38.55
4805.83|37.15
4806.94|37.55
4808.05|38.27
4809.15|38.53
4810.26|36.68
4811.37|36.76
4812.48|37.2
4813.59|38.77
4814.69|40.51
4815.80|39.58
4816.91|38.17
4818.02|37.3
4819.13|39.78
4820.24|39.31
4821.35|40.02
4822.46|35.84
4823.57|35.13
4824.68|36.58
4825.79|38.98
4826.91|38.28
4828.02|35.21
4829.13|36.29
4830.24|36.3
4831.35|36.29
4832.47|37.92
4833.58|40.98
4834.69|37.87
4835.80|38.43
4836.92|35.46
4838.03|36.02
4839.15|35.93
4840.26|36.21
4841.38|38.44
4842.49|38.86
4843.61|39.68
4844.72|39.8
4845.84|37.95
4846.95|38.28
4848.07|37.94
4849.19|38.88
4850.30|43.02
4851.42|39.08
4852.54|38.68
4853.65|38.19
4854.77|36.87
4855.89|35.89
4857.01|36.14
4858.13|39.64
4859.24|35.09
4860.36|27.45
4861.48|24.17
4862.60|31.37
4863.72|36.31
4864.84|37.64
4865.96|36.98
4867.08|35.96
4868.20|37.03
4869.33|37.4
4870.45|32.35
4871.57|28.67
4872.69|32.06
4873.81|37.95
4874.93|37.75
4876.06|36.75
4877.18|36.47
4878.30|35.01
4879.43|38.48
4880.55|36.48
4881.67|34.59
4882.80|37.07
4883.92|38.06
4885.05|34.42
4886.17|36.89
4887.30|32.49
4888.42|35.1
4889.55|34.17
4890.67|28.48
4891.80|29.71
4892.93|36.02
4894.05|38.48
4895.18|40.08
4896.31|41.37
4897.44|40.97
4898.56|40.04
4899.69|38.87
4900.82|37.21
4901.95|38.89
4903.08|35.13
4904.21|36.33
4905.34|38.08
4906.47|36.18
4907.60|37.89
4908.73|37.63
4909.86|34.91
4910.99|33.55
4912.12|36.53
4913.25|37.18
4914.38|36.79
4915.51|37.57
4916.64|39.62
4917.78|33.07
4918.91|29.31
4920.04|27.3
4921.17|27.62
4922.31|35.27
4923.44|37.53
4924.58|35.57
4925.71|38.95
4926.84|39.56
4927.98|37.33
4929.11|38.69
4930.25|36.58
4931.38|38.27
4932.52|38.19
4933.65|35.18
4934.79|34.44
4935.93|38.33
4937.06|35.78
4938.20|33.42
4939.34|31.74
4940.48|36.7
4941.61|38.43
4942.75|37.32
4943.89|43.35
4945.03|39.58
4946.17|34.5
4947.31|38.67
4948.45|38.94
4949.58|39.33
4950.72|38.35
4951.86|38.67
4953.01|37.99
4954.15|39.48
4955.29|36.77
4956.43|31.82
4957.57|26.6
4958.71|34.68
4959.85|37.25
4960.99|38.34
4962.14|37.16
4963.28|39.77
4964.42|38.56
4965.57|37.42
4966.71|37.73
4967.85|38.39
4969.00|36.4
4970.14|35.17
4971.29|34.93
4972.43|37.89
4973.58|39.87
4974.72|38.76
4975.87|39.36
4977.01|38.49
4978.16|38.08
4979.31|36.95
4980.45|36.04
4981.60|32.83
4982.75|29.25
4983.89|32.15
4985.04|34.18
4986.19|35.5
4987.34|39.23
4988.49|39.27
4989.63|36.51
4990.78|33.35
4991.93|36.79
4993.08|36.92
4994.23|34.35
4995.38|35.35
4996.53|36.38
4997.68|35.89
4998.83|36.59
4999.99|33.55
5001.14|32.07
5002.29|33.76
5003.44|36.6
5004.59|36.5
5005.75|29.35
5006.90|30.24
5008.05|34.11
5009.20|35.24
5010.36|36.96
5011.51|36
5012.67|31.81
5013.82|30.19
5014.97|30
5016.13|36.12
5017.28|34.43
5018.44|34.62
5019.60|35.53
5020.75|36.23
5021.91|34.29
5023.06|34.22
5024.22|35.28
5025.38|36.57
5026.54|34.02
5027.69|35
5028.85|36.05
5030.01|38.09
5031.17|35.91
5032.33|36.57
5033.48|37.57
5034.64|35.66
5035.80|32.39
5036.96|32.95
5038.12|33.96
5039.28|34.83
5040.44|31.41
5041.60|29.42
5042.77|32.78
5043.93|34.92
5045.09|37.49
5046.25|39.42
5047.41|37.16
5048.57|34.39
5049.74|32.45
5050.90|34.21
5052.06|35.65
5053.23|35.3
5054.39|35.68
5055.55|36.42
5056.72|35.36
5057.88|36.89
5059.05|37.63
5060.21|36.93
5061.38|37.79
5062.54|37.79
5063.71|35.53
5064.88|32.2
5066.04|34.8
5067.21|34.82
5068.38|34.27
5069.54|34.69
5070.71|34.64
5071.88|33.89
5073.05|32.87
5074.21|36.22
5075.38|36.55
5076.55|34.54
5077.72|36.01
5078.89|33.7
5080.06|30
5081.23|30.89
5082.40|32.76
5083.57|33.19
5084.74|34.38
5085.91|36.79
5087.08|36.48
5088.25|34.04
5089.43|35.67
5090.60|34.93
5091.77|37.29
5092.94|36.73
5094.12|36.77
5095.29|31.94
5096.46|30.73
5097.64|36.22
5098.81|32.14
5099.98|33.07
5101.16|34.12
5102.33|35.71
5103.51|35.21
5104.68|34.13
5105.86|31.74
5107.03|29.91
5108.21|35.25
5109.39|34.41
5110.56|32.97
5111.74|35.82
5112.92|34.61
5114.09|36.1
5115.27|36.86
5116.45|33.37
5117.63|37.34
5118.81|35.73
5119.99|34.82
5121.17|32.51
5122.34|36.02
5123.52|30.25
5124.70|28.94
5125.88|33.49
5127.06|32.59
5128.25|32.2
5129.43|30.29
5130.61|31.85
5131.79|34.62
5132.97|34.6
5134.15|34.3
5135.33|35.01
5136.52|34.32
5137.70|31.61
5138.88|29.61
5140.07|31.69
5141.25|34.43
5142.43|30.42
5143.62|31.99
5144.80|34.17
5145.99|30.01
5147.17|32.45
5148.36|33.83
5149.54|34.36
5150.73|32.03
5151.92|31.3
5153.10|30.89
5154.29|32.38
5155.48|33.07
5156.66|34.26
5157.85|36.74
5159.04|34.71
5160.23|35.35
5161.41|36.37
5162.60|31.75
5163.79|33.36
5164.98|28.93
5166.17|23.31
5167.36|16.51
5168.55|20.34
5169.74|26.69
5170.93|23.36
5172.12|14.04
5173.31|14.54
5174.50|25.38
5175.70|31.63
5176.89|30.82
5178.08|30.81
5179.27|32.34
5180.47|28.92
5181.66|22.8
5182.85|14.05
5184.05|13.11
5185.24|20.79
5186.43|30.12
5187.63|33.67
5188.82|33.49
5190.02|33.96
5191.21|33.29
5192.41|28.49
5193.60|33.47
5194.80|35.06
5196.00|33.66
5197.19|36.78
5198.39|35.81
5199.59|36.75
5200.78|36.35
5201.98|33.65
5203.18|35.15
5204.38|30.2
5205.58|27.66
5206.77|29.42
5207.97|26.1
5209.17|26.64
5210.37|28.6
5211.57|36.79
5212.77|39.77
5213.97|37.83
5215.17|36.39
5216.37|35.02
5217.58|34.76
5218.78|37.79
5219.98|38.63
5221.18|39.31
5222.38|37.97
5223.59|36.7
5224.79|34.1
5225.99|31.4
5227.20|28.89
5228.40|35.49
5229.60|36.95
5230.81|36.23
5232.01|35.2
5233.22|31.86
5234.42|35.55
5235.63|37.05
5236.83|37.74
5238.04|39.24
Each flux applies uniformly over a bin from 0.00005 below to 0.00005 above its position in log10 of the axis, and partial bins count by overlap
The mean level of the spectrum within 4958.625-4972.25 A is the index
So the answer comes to 37.3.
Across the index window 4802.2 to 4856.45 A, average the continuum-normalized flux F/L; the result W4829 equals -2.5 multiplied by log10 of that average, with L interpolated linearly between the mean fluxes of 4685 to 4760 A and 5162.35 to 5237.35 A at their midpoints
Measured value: -0.06 mag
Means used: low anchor 37.5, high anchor 31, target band 38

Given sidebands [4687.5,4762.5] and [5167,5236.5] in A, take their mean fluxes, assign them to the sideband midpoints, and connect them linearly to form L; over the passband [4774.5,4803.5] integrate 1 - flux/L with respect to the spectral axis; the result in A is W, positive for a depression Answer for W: -1.15 A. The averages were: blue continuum 37.4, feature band 38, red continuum 31.1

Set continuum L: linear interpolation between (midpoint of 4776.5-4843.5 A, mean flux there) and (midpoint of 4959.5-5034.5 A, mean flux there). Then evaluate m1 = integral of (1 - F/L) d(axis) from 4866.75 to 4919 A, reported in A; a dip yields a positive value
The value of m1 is 1.1 A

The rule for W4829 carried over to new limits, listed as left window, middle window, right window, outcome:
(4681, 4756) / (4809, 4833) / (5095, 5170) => -0.04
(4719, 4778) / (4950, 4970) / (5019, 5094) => -0.03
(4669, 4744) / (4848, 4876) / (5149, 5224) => -0.01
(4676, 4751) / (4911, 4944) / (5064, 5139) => -0.01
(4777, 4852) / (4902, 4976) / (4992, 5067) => -0.01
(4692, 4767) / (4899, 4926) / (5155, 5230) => -0.03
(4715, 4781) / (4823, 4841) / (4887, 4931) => -0.01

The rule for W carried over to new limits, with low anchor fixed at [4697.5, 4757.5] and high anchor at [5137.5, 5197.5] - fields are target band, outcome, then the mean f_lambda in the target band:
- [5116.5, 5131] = -1.3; 33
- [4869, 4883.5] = -0.3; 35.5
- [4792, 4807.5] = -1.1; 38.7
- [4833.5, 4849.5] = -1.2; 37.9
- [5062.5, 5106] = -4.8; 34.4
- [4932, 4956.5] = -2.7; 37.2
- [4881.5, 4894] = 0.0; 34.4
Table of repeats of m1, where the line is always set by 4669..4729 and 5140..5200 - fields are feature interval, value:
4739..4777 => -0.59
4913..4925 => -0.08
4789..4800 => -0.90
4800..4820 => -1.41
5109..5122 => -1.84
